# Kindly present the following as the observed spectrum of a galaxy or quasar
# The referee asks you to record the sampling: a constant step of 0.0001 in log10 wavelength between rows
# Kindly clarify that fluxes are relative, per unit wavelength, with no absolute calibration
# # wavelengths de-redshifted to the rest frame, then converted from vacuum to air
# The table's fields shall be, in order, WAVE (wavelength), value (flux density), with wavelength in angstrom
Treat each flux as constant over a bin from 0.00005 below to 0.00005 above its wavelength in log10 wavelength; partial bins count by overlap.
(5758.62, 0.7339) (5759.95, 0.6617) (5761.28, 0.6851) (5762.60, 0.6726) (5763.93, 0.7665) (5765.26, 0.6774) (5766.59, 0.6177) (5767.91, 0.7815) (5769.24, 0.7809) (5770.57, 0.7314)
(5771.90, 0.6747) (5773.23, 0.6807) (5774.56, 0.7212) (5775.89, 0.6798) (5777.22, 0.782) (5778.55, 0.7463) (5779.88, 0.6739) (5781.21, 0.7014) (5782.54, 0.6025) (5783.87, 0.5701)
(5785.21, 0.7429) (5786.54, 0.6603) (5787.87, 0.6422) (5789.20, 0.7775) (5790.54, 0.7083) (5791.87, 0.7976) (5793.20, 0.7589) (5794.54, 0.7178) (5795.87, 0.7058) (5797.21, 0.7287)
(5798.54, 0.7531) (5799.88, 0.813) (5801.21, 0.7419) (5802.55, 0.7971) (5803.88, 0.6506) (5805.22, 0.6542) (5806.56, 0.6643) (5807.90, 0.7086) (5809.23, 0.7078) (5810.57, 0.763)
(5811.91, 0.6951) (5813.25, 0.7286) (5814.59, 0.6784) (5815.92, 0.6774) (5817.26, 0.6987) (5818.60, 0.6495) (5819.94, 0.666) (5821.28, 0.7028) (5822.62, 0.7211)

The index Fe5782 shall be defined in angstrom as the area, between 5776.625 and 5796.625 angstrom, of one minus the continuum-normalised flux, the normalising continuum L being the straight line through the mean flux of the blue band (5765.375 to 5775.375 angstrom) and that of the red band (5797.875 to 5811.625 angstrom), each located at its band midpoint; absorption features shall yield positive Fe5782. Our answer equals 0.3 angstrom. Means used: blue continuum 0.71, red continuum 0.724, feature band 0.706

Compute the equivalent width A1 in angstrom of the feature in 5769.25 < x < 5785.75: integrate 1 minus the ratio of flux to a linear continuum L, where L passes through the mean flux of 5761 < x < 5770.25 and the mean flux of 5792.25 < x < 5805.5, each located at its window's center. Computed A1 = 0.6 angstrom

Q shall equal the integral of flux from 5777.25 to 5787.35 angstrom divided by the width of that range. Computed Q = 0.678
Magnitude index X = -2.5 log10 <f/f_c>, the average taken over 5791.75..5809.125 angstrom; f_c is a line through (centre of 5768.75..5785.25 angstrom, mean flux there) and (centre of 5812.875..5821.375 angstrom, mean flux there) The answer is -0.06 mag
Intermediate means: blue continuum 0.696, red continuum 0.684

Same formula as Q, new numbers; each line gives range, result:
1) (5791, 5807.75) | 0.731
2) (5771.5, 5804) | 0.715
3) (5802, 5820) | 0.696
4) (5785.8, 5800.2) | 0.731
